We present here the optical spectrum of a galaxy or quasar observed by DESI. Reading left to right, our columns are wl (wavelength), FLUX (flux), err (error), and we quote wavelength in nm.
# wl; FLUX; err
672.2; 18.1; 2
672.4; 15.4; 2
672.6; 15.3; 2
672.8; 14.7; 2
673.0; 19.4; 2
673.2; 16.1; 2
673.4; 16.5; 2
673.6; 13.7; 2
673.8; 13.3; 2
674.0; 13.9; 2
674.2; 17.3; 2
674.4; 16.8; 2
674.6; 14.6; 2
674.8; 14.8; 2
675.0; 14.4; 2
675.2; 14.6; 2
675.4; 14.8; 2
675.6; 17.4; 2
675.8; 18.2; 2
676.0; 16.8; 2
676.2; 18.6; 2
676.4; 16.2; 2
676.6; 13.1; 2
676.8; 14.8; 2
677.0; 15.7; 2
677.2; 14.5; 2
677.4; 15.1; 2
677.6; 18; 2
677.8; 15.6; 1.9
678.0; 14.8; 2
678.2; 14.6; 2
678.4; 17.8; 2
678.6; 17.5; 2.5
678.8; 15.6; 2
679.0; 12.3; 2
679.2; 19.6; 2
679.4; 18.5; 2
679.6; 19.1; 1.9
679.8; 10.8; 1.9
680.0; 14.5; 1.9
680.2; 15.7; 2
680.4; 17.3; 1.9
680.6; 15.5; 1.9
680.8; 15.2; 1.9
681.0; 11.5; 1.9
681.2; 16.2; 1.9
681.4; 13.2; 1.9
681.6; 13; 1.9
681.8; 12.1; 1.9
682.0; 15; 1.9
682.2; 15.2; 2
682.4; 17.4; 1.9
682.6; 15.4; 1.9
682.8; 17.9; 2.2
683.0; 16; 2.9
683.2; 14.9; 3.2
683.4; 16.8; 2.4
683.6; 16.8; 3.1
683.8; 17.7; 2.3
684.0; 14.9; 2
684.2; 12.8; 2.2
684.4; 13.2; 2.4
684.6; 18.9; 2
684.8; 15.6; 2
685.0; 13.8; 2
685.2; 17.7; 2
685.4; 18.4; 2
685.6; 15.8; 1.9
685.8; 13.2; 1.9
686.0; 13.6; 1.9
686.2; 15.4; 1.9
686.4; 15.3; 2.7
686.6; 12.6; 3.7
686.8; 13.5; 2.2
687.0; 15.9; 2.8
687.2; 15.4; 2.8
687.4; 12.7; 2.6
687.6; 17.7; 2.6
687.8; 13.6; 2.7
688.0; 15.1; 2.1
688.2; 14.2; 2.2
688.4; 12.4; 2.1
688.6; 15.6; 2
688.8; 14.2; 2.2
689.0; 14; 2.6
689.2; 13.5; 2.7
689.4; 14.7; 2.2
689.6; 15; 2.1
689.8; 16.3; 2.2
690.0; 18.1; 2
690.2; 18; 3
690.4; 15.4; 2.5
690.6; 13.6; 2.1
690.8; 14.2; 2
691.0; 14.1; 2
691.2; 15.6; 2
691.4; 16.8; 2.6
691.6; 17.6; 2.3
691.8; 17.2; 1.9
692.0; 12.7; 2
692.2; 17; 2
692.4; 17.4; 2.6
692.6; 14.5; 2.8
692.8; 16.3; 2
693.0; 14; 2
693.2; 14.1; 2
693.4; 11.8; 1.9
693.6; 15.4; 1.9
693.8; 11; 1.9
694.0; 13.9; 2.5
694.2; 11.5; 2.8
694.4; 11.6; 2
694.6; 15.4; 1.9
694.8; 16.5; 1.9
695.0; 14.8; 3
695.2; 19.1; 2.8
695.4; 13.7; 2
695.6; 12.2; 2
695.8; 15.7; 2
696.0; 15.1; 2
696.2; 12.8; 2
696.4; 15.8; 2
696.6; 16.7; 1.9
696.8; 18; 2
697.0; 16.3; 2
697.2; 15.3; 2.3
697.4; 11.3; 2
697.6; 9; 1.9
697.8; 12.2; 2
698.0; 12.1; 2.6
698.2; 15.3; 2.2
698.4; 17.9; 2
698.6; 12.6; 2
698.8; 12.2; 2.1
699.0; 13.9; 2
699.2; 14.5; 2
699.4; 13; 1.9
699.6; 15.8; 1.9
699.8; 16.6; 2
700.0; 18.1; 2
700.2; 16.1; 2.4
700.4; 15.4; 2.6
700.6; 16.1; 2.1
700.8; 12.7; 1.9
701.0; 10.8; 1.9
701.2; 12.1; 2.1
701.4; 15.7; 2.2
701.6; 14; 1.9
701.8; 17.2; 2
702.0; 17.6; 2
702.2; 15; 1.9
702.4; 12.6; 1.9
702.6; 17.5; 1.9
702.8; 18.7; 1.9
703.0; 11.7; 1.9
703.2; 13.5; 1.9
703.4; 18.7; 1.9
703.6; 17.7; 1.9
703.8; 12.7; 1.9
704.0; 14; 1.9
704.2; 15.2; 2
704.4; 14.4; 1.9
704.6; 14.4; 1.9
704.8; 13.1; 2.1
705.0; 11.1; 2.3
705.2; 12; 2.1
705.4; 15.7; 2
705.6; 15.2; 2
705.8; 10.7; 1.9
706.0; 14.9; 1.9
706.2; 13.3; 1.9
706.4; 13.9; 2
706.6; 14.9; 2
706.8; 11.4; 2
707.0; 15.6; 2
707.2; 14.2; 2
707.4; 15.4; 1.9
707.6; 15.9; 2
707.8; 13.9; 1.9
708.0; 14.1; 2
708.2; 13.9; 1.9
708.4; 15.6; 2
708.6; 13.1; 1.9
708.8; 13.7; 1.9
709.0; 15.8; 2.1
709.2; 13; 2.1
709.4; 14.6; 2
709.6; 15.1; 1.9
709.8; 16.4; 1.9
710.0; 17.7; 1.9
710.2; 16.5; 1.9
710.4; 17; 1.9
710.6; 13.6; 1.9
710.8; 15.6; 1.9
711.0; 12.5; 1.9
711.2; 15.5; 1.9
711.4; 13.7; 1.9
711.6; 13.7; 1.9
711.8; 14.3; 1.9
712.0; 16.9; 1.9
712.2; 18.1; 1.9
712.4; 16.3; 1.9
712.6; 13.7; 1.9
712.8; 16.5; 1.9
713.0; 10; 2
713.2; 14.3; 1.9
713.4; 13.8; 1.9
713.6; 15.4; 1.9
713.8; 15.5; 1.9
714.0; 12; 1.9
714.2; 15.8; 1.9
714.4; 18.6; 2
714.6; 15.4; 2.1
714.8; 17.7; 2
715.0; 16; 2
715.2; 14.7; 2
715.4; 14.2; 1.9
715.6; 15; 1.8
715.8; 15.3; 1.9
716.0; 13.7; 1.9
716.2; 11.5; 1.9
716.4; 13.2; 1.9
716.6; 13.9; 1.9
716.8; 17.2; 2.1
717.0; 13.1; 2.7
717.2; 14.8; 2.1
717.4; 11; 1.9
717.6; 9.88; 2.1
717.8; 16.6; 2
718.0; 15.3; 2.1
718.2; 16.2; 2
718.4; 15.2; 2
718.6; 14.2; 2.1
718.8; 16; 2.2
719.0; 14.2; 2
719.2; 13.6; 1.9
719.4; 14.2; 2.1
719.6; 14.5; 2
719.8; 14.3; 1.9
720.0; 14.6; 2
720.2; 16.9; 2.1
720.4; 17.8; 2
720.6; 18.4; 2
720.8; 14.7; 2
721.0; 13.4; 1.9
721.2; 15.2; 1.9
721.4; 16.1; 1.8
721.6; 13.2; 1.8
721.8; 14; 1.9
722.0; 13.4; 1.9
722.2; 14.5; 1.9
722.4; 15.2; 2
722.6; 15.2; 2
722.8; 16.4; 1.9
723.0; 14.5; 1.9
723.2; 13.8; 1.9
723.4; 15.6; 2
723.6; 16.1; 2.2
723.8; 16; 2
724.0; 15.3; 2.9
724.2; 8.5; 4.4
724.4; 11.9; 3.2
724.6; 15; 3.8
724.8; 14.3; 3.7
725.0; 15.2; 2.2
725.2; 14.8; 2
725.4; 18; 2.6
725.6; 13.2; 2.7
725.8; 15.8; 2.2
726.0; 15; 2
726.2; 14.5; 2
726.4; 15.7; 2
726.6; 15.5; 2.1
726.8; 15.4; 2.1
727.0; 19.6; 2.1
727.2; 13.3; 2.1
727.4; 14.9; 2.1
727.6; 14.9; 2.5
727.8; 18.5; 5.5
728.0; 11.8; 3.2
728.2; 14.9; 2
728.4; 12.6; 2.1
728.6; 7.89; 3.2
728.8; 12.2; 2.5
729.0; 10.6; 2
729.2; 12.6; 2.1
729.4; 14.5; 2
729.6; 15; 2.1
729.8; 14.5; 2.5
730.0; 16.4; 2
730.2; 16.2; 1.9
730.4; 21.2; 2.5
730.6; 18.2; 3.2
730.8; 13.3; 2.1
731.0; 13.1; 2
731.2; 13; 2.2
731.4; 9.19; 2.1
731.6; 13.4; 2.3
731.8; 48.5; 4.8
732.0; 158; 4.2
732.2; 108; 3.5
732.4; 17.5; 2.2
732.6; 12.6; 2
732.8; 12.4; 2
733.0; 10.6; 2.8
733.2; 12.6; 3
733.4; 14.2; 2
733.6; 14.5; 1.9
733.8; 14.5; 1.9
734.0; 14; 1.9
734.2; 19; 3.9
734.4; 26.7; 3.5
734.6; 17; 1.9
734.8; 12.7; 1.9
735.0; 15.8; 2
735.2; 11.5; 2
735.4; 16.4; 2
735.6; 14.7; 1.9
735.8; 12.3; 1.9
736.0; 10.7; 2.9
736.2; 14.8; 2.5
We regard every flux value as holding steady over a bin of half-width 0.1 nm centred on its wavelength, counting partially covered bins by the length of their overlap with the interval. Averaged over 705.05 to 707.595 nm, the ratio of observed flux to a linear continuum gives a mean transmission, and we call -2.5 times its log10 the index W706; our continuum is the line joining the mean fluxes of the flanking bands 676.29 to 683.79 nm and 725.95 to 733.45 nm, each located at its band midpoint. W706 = 0.316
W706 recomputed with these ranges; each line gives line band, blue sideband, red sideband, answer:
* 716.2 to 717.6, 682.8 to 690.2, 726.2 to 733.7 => 0.41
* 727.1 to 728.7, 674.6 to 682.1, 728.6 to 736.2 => 0.47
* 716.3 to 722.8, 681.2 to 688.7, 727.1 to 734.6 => 0.34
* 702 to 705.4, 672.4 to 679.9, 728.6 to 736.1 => 0.26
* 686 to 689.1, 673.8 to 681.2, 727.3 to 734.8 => 0.16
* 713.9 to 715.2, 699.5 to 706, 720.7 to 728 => -0.07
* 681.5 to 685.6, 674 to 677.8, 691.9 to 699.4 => -0.03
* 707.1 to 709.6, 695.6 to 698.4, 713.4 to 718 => 0.00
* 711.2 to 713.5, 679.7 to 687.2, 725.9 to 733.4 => 0.28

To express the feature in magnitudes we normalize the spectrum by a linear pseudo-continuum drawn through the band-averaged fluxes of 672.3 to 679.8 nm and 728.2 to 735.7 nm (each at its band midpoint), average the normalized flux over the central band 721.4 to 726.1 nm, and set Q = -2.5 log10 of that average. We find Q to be 0.39 mag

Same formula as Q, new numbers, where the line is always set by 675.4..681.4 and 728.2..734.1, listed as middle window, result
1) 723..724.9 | 0.486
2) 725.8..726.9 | 0.414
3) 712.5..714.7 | 0.372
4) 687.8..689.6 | 0.208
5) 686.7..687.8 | 0.144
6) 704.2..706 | 0.395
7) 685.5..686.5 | 0.151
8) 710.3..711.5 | 0.351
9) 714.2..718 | 0.392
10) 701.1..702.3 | 0.237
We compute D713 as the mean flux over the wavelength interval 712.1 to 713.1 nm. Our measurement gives 14.9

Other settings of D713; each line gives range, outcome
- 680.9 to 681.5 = 13.6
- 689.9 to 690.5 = 17.2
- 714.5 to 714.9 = 16.6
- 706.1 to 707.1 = 13.8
